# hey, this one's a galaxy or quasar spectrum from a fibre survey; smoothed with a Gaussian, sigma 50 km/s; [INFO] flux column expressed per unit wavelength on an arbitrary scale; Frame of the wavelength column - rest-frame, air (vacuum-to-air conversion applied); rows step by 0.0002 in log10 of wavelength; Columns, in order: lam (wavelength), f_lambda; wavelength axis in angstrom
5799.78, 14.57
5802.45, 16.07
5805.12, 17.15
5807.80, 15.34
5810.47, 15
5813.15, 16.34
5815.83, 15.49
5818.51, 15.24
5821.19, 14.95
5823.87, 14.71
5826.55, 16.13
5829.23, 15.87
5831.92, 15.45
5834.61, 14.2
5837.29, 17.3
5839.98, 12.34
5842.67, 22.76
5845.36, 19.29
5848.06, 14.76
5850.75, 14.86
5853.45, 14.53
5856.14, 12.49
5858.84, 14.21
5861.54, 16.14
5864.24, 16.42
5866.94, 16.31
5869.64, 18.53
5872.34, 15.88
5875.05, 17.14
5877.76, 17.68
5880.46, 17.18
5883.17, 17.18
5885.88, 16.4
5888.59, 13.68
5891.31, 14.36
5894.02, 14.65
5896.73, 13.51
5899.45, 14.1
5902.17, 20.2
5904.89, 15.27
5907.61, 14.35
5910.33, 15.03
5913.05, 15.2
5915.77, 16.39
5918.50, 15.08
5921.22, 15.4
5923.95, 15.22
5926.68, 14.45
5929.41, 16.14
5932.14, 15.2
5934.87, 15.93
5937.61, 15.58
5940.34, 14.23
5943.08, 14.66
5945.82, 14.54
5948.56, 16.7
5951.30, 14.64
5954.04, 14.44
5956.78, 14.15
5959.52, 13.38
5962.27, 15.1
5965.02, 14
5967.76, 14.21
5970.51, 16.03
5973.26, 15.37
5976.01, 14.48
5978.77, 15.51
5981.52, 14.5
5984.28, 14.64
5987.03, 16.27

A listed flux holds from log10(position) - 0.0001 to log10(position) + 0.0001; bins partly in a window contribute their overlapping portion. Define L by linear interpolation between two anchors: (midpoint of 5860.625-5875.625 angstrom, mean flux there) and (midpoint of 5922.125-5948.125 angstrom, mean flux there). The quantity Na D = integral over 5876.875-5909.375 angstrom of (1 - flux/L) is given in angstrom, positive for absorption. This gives 1.0 angstrom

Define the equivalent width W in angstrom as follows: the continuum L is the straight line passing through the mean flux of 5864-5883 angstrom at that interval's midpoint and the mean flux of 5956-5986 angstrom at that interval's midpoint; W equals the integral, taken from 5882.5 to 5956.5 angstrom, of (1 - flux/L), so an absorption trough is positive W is 3.2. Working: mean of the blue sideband 17.1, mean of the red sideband 14.7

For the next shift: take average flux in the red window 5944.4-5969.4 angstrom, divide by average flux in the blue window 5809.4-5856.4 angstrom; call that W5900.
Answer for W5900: 0.93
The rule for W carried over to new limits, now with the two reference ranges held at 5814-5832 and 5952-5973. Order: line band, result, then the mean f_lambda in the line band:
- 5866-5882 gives -2.2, 17.1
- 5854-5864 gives 0.4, 14.5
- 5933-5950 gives -0.7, 15.3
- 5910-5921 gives -0.5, 15.5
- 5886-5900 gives 0.7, 14.3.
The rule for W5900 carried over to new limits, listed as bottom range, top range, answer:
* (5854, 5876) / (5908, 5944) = 0.96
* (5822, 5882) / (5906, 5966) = 0.93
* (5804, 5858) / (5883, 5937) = 0.98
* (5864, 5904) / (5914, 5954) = 0.94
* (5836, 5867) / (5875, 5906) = 1.00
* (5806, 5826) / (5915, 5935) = 1.00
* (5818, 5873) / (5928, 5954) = 0.96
